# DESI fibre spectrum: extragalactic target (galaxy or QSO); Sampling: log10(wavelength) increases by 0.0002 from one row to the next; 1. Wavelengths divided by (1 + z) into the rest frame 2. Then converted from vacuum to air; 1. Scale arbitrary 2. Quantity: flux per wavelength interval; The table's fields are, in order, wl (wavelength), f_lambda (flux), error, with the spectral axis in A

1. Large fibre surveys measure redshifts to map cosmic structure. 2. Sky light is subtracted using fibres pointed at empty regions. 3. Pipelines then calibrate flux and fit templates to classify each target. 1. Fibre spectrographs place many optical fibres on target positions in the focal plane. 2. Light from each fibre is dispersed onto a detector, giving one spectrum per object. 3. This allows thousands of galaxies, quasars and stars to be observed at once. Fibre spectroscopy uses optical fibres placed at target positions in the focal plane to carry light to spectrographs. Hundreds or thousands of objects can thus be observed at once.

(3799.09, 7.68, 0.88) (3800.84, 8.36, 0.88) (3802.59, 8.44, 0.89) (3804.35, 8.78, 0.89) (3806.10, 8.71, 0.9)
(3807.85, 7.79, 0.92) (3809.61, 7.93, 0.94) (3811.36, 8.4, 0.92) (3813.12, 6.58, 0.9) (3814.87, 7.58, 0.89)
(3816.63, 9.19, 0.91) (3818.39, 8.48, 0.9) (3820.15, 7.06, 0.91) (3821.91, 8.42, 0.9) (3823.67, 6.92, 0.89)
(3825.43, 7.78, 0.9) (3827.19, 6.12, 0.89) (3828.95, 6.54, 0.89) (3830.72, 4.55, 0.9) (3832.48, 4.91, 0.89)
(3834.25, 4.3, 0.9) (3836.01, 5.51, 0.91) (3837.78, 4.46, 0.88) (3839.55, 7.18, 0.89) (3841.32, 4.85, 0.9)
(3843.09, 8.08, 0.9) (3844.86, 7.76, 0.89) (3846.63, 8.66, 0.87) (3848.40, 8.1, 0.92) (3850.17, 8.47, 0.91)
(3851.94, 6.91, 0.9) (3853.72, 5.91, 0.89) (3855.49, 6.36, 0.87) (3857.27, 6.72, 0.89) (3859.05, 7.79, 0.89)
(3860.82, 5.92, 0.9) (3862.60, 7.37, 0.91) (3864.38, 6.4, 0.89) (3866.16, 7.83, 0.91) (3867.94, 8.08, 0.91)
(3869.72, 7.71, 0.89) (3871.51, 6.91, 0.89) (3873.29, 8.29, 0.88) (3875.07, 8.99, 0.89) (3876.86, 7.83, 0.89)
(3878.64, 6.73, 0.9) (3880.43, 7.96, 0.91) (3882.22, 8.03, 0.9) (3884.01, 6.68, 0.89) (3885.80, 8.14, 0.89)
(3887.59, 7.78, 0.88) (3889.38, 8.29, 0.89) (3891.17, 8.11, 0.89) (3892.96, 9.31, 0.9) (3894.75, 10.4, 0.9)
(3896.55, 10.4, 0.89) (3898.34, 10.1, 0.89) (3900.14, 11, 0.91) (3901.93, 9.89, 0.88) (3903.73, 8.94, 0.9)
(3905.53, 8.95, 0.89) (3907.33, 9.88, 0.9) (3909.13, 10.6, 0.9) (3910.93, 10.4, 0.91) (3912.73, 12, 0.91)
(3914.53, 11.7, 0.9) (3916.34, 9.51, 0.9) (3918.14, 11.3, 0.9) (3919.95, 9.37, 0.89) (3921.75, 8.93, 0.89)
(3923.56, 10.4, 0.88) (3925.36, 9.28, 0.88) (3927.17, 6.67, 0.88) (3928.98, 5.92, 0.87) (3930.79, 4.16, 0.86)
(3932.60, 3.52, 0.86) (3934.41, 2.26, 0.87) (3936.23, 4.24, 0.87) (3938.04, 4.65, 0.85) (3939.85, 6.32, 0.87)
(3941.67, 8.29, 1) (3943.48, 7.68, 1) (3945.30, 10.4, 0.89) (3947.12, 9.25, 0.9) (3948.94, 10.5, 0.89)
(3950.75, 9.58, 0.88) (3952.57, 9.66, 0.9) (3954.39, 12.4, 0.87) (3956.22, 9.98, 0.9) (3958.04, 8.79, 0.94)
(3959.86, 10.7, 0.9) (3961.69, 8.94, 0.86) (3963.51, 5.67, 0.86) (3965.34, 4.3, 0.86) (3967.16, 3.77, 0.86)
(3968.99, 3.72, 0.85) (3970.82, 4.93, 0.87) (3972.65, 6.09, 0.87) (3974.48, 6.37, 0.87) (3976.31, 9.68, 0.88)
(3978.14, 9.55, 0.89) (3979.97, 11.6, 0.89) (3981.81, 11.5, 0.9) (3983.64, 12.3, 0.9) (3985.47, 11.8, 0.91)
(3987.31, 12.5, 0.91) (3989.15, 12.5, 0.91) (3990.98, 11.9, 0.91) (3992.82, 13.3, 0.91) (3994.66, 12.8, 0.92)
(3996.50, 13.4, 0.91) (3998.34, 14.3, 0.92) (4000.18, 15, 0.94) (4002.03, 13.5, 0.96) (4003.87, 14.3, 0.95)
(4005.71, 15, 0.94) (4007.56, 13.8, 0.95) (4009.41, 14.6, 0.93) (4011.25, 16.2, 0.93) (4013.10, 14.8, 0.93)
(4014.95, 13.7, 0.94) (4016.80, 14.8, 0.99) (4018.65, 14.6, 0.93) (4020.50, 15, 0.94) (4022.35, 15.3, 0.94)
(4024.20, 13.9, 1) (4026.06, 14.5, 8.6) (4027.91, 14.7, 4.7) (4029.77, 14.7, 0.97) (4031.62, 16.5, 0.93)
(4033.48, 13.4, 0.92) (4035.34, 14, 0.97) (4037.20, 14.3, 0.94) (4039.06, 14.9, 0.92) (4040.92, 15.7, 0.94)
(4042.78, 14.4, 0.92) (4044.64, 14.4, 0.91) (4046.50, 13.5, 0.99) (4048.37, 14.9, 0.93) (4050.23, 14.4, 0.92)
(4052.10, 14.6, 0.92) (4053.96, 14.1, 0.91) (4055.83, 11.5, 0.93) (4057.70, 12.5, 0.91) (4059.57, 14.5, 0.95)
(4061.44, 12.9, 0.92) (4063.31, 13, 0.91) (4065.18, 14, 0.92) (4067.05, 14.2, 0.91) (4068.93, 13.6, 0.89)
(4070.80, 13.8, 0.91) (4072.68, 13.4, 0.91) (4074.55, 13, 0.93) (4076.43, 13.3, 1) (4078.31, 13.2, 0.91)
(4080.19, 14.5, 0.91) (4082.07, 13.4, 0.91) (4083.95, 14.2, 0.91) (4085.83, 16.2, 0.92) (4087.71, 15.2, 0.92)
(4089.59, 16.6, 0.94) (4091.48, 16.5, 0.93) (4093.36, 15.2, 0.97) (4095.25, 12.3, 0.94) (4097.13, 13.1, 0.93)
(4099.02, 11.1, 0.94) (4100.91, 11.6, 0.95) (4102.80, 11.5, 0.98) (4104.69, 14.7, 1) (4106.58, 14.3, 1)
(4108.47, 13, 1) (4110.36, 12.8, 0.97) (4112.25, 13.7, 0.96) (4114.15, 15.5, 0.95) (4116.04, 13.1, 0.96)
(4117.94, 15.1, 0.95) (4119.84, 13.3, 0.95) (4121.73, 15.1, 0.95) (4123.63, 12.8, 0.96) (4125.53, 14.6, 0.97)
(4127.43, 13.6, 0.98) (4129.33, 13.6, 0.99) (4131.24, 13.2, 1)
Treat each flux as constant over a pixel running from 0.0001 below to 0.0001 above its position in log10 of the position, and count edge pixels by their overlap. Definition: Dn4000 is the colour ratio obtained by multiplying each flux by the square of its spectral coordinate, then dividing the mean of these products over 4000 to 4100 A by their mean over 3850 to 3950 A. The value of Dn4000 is 1.88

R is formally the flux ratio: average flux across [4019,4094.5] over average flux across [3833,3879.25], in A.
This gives 2.03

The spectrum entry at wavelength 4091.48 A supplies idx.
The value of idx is 16.5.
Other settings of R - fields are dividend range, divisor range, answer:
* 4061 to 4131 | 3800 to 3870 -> 1.93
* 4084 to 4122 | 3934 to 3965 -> 1.70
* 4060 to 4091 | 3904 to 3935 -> 1.64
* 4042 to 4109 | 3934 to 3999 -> 1.52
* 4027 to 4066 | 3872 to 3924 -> 1.52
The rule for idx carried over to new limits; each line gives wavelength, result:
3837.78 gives 4.46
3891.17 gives 8.11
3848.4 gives 8.1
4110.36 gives 12.8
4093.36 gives 15.2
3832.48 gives 4.91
